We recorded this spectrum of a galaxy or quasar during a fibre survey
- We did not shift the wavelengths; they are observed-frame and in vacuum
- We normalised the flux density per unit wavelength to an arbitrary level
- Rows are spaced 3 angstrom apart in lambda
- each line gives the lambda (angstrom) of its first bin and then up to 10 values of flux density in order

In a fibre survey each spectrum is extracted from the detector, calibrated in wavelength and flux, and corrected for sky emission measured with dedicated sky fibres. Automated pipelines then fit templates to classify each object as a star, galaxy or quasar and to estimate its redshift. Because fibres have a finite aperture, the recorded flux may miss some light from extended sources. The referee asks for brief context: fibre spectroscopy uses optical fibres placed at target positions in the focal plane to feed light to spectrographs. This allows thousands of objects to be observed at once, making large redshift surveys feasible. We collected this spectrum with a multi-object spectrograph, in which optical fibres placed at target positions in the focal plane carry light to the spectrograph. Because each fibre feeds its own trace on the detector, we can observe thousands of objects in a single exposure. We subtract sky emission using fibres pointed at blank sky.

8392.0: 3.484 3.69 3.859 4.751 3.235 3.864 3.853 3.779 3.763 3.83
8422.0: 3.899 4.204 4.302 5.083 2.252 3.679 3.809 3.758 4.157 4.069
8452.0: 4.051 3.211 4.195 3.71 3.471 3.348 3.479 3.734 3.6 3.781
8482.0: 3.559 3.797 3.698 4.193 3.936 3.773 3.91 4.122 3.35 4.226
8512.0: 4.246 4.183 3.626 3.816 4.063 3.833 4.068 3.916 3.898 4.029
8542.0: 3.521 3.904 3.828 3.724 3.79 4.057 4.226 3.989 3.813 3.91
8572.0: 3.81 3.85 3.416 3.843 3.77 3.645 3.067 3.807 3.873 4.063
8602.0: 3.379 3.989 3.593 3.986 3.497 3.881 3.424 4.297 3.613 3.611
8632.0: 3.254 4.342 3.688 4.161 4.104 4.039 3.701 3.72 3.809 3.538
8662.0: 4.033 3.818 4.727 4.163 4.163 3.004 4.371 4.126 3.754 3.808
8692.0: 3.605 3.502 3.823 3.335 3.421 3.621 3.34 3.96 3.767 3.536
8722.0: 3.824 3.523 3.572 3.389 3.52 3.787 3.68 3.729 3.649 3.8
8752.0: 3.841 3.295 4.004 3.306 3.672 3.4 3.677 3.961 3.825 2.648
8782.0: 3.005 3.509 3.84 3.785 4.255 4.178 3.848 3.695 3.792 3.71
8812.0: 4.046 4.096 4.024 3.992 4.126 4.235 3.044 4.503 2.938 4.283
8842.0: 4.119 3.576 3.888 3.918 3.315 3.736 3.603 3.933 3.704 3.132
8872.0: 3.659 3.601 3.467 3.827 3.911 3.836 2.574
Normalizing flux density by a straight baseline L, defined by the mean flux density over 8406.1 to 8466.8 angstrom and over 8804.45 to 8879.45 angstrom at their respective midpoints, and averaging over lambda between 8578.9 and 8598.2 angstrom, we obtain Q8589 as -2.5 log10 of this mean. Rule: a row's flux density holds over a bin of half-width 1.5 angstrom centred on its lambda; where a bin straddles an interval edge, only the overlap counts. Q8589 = 0.041 mag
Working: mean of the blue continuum 3.84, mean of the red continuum 3.78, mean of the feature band 3.67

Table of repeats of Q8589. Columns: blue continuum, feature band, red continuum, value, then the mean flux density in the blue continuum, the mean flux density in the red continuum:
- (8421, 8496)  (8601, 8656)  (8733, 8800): -0.02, 3.8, 3.66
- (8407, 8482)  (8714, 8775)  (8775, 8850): 0.04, 3.79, 3.8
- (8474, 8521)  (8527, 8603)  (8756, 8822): 0.01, 3.86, 3.73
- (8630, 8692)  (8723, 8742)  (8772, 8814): 0.06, 3.91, 3.72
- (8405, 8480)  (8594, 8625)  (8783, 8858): 0.01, 3.79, 3.85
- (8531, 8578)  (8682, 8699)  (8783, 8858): 0.03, 3.87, 3.85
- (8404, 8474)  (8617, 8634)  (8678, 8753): 0.01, 3.79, 3.69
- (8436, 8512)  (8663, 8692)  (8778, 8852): -0.05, 3.79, 3.81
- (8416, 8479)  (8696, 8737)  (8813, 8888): 0.06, 3.79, 3.78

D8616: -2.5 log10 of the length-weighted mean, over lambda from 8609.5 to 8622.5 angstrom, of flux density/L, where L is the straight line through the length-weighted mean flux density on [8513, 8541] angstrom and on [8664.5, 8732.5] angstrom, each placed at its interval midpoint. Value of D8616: 0.03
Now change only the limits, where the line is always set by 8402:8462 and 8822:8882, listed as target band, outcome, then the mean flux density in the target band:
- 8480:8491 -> 0.02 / 3.76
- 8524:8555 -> -0.01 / 3.86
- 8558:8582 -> -0.02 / 3.86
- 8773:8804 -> 0.02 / 3.67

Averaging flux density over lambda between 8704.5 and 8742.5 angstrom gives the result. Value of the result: 3.62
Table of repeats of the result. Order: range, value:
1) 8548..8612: 3.79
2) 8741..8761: 3.69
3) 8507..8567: 3.93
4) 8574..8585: 3.71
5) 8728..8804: 3.65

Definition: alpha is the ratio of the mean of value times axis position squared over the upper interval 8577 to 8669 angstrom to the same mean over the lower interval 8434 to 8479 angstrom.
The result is 1.1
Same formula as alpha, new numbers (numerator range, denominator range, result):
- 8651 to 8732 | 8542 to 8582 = 1.01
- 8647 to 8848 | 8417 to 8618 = 1.04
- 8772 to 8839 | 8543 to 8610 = 1.05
